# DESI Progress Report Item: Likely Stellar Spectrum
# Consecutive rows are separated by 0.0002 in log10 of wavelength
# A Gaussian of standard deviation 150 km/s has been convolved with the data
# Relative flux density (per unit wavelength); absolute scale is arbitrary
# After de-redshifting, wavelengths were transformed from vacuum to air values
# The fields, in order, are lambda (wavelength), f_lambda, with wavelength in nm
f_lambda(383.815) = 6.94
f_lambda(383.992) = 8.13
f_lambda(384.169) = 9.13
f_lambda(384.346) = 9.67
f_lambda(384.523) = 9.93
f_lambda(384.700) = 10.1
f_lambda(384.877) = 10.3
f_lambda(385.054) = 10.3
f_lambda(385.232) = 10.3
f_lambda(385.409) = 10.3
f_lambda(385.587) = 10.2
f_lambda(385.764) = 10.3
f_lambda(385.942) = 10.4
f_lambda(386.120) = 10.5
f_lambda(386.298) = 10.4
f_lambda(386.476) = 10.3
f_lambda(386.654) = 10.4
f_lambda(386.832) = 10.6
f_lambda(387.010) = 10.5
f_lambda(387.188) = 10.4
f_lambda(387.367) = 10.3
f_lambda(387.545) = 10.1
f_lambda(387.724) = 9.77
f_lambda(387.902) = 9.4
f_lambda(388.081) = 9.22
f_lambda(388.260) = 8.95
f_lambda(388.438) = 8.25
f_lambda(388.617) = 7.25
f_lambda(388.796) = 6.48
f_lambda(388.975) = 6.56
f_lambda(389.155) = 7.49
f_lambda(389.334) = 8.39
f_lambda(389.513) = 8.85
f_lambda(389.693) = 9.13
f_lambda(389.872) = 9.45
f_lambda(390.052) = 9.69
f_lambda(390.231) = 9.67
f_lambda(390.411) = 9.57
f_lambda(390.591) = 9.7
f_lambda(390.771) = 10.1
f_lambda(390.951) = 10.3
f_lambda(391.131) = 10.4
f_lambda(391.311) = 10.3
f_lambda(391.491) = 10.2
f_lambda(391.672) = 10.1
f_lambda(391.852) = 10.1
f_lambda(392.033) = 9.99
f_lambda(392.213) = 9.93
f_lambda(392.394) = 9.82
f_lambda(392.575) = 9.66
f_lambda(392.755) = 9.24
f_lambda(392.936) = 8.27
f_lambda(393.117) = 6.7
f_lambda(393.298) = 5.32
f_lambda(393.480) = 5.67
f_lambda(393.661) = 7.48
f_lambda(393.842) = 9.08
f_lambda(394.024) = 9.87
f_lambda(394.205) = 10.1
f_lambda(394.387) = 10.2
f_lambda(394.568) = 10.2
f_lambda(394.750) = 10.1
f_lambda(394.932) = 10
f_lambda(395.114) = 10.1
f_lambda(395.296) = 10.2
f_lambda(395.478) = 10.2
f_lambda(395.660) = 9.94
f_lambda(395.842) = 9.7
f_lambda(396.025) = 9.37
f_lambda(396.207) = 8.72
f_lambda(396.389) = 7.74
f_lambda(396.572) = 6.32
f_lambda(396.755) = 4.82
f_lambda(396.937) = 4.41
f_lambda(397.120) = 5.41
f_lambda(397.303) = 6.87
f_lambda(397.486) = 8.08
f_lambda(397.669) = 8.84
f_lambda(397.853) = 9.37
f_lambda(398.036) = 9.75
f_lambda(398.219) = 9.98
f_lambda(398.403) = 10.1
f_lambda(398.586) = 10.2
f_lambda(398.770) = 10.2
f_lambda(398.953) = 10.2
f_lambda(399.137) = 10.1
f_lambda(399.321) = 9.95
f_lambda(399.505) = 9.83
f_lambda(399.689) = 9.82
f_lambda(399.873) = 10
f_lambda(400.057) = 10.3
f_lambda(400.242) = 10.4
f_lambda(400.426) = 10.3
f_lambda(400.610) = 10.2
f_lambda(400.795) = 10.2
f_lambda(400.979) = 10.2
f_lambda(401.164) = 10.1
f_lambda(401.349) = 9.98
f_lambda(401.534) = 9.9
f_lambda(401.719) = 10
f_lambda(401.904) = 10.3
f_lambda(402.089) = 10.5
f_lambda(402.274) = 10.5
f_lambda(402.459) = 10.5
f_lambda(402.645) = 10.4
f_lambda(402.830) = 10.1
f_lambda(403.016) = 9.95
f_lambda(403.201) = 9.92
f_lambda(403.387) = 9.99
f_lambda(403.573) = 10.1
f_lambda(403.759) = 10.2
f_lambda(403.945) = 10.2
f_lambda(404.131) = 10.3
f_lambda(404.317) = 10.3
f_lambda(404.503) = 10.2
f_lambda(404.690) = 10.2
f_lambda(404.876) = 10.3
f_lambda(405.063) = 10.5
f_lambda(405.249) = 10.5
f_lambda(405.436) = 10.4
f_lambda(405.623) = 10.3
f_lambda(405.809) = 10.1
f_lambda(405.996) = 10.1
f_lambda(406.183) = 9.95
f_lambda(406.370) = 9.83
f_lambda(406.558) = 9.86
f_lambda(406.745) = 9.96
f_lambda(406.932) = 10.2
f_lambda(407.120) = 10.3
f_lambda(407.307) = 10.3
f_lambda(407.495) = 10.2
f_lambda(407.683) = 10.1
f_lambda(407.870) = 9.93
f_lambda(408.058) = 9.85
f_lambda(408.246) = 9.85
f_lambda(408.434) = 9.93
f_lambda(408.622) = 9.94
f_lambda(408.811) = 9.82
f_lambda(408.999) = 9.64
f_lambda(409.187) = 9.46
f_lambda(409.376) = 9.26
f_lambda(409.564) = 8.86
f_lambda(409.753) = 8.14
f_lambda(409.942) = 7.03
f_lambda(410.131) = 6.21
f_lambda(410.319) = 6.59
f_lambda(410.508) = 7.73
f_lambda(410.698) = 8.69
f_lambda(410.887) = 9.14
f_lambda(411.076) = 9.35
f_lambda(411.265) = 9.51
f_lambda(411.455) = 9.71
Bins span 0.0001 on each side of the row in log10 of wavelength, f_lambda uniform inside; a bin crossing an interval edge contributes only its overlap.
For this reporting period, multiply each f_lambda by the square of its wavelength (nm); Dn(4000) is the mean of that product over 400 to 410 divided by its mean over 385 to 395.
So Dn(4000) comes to 1.1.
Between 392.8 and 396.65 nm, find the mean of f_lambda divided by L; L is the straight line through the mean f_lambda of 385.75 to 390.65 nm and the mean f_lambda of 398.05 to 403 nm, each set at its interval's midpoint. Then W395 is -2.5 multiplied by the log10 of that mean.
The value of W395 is 0.11 mag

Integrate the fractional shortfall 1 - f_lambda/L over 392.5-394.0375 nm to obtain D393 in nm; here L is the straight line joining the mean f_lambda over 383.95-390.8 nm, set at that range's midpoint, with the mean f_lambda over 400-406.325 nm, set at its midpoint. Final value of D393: 0.31 nm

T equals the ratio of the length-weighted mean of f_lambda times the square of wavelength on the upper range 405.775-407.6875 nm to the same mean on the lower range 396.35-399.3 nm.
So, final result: 1.26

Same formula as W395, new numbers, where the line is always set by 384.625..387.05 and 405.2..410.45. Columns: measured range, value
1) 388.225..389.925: 0.26 mag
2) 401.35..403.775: -0.05 mag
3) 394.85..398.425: 0.17 mag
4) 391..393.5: 0.11 mag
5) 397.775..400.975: -0.03 mag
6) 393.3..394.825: 0.13 mag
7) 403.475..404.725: -0.06 mag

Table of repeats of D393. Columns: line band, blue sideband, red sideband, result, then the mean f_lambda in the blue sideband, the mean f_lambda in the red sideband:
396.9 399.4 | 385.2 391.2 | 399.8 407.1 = 0.26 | 9.51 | 10.2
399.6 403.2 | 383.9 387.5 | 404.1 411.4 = -0.17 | 10.1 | 9.55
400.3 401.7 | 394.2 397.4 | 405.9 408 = -0.13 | 8.53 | 10.1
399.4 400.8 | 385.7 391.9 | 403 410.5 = -0.07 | 9.52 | 9.69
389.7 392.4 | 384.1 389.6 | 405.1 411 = -0.12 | 9.52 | 9.43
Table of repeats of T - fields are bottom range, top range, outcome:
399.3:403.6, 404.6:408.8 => 1.02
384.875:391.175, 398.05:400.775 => 1.12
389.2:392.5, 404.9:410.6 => 1.06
